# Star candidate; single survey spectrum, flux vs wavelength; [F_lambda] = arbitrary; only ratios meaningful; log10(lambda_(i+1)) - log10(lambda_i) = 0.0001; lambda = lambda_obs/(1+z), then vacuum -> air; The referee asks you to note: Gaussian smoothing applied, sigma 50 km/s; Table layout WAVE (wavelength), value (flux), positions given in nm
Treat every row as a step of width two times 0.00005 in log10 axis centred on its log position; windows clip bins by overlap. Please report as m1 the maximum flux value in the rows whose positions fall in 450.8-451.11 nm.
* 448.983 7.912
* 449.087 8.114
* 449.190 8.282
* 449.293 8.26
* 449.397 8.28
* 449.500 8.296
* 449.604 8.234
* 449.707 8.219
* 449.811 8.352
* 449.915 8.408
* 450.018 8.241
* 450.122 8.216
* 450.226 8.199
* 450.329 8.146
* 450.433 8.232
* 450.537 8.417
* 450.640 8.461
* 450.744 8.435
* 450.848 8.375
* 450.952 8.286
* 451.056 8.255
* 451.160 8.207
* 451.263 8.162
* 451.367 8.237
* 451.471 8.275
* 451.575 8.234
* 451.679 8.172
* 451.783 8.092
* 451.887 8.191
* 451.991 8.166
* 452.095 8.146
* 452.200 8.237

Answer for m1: 8.375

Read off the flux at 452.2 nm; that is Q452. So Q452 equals 8.237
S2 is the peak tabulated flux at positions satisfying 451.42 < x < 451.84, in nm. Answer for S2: 8.275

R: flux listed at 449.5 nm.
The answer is 8.296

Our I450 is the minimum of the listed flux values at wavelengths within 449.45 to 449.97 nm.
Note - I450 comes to 8.219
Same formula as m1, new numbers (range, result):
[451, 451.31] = 8.255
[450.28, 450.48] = 8.232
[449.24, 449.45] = 8.28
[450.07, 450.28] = 8.216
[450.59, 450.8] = 8.461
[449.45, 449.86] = 8.352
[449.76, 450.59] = 8.417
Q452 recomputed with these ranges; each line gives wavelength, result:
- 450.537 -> 8.417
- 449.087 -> 8.114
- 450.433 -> 8.232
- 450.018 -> 8.241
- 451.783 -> 8.092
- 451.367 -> 8.237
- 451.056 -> 8.255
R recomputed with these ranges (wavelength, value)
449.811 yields 8.352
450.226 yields 8.199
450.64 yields 8.461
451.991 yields 8.166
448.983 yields 7.912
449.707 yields 8.219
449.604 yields 8.234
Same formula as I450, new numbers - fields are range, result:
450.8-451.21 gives 8.207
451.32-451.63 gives 8.234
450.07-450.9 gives 8.146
